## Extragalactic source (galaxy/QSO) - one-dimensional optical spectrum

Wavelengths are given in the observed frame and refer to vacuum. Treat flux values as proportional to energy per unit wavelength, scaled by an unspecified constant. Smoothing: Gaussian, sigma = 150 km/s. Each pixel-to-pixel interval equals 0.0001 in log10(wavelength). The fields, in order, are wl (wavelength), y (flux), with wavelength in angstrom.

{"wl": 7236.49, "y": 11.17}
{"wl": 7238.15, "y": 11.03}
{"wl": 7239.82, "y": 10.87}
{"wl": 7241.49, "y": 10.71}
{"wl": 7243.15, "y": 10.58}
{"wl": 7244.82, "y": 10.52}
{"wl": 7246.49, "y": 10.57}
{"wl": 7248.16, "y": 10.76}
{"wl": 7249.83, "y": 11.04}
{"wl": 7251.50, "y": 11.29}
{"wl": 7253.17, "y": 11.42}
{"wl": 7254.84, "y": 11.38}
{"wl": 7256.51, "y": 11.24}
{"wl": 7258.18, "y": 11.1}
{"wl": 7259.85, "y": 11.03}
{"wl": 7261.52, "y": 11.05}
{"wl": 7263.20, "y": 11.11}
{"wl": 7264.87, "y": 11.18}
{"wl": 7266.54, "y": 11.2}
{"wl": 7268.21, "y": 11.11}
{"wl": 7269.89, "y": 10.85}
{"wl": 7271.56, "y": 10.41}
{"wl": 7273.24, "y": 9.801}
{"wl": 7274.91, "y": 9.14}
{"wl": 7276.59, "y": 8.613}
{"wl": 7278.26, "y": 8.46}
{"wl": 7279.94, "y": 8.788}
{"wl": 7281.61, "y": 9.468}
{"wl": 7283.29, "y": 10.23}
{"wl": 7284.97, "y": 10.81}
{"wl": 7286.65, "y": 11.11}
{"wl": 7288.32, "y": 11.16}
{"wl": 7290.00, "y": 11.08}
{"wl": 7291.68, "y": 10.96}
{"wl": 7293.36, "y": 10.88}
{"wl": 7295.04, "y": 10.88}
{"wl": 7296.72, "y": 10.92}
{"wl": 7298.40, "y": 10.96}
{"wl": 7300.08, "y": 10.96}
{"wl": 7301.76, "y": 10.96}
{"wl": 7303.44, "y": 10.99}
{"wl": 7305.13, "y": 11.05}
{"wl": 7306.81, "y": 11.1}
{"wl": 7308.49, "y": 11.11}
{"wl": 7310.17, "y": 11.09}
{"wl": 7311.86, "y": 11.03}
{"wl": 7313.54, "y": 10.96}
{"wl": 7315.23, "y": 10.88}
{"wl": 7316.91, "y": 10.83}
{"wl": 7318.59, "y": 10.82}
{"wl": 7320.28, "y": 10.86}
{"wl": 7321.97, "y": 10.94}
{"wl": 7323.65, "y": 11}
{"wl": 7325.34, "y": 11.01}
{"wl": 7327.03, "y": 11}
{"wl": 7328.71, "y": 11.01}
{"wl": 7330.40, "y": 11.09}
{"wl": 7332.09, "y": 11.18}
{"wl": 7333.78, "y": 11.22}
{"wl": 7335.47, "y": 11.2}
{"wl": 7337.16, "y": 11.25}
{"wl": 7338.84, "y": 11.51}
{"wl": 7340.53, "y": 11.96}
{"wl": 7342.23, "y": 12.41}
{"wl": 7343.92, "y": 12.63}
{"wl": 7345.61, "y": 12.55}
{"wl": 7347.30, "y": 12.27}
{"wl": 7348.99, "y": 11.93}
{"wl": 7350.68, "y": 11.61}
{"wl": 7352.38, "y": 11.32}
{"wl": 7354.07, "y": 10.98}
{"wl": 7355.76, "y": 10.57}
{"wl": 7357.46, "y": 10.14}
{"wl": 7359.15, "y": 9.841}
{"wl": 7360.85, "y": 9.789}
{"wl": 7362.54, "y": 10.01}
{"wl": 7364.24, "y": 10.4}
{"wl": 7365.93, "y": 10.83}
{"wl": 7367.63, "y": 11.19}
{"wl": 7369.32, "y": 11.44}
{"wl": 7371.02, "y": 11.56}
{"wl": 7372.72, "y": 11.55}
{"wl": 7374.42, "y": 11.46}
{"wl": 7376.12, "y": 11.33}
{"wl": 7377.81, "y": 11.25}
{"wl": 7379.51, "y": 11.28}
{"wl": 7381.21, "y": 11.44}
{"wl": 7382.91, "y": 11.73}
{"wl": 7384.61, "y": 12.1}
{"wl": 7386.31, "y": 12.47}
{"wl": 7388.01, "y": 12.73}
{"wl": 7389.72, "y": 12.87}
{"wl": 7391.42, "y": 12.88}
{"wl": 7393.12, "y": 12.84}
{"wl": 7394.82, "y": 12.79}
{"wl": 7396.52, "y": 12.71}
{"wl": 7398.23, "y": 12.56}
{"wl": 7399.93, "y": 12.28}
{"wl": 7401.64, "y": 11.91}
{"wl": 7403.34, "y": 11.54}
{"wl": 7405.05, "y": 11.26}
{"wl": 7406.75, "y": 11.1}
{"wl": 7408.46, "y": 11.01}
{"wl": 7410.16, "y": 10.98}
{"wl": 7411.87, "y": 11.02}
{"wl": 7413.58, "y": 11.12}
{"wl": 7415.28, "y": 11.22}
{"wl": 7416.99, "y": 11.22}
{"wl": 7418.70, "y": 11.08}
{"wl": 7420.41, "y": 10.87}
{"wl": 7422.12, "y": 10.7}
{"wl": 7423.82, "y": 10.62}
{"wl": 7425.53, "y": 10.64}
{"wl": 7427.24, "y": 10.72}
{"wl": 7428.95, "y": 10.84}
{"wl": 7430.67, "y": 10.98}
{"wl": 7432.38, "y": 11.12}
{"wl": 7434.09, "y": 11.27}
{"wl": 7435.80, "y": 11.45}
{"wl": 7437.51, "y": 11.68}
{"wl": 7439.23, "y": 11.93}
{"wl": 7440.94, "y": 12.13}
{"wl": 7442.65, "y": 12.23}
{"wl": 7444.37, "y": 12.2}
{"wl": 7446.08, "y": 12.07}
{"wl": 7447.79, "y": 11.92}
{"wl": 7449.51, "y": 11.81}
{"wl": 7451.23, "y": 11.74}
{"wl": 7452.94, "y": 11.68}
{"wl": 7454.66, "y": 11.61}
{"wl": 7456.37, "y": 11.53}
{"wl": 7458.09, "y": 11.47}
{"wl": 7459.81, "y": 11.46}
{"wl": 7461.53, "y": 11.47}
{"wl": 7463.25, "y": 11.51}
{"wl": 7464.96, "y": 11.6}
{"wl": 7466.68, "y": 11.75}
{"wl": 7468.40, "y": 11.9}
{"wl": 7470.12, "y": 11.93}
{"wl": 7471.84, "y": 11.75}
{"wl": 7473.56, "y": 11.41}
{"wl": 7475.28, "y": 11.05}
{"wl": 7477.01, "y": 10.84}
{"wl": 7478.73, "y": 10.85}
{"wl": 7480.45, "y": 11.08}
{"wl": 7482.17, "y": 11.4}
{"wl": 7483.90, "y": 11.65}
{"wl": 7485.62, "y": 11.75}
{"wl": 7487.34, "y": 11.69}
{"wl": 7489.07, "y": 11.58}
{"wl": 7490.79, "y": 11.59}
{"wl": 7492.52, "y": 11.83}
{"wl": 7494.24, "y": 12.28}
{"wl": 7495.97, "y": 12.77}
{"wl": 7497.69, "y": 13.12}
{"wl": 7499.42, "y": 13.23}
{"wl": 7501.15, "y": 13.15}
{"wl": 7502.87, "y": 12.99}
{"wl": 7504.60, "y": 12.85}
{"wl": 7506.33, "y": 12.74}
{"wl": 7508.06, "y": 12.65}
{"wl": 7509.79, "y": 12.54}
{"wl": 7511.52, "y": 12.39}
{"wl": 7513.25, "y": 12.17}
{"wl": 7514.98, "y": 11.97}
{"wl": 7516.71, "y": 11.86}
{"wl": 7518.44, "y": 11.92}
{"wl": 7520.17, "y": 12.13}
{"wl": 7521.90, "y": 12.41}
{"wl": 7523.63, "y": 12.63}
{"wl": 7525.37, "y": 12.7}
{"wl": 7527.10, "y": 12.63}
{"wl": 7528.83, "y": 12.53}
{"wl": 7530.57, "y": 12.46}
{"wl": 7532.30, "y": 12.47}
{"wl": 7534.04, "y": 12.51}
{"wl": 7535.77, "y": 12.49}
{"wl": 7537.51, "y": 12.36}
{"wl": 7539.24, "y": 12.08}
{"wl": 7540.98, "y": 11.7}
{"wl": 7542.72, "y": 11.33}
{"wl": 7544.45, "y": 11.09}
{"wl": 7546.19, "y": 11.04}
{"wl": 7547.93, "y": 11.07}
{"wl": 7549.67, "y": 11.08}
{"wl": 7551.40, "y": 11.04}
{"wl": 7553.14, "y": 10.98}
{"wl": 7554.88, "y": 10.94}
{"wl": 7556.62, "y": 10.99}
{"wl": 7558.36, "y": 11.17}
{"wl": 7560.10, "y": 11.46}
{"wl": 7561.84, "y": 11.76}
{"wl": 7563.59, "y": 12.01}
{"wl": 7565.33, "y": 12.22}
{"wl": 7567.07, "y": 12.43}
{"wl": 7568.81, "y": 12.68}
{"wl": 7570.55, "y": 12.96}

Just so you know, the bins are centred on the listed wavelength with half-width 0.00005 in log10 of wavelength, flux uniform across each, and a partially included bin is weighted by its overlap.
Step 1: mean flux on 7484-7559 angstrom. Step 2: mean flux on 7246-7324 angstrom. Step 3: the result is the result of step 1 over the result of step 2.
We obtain 1.12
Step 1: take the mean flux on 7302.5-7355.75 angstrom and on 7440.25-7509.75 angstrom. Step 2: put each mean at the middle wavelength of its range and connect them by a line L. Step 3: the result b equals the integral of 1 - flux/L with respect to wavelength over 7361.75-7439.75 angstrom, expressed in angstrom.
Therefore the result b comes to 0.8 angstrom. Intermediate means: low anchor 11.3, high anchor 11.9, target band 11.5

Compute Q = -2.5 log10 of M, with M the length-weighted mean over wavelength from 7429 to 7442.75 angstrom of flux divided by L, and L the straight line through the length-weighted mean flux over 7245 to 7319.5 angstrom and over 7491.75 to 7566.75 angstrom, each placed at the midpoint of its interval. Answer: 0.01 mag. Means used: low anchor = 10.7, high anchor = 12.1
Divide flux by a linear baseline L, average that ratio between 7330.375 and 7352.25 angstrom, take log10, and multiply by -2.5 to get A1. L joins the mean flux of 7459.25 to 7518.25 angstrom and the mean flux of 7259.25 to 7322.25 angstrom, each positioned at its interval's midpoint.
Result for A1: -0.07 mag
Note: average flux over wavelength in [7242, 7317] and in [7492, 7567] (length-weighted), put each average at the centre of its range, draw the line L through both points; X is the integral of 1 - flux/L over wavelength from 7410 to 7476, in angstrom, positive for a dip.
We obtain 1.0 angstrom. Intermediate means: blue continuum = 10.7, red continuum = 12.1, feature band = 11.4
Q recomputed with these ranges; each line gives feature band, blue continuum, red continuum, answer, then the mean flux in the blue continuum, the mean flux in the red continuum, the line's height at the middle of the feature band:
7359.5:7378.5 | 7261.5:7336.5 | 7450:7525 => 0.02 mag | 10.7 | 12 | 11.2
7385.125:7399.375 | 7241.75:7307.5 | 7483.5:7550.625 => -0.12 mag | 10.7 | 12.2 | 11.4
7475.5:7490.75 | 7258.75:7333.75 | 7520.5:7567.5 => 0.02 mag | 10.7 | 11.8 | 11.6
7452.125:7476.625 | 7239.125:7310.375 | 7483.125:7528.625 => 0.05 mag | 10.7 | 12.4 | 12.1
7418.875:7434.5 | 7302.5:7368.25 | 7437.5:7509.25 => 0.08 mag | 11.1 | 11.9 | 11.6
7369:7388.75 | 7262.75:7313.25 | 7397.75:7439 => -0.06 mag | 10.6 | 11.2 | 11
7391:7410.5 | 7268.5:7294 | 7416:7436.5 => -0.11 mag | 10.1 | 11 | 10.8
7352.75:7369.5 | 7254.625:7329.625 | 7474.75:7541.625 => 0.07 mag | 10.7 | 12.2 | 11.2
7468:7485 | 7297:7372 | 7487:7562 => 0.04 mag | 11.1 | 12.1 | 11.8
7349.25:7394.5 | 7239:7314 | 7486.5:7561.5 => -0.02 mag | 10.7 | 12.1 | 11.2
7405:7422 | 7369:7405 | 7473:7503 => 0.09 mag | 12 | 11.9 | 12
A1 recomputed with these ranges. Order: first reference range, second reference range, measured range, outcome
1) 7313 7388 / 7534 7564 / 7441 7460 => -0.04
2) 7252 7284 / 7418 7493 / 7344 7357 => -0.07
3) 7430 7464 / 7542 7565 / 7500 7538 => -0.10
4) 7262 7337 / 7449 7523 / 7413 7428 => 0.06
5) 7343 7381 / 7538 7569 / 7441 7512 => -0.05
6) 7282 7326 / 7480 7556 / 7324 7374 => -0.01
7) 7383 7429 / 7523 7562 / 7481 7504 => -0.05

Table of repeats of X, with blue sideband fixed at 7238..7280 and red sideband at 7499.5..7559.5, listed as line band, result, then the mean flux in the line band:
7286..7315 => -0.48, 11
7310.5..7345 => -0.85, 11.2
